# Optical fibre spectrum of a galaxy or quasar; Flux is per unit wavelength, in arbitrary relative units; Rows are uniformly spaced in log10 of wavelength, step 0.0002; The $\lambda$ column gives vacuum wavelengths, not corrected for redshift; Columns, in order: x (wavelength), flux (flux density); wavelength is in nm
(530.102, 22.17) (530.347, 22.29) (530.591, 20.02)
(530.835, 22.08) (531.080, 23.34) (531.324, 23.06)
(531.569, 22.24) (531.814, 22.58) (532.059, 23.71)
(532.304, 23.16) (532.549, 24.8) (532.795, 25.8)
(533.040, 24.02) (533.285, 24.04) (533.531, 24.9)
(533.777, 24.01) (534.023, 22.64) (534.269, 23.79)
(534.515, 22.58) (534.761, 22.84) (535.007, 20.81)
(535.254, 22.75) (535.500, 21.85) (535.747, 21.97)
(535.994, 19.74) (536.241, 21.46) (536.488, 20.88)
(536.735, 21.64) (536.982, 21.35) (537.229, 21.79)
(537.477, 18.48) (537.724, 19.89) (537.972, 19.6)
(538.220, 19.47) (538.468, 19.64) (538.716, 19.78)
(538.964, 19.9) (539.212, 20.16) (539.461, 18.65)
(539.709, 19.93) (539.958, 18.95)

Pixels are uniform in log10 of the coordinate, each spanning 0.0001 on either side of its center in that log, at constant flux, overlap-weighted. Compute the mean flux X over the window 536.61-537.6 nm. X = 20.8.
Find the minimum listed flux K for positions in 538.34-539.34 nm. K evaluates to 19.64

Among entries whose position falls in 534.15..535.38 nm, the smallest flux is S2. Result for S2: 20.81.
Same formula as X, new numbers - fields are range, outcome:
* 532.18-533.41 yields 24.4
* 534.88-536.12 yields 21.4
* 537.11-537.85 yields 20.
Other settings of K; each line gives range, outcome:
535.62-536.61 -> 19.74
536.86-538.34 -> 18.48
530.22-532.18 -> 20.02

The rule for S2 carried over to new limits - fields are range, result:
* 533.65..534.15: 22.64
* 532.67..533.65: 24.02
